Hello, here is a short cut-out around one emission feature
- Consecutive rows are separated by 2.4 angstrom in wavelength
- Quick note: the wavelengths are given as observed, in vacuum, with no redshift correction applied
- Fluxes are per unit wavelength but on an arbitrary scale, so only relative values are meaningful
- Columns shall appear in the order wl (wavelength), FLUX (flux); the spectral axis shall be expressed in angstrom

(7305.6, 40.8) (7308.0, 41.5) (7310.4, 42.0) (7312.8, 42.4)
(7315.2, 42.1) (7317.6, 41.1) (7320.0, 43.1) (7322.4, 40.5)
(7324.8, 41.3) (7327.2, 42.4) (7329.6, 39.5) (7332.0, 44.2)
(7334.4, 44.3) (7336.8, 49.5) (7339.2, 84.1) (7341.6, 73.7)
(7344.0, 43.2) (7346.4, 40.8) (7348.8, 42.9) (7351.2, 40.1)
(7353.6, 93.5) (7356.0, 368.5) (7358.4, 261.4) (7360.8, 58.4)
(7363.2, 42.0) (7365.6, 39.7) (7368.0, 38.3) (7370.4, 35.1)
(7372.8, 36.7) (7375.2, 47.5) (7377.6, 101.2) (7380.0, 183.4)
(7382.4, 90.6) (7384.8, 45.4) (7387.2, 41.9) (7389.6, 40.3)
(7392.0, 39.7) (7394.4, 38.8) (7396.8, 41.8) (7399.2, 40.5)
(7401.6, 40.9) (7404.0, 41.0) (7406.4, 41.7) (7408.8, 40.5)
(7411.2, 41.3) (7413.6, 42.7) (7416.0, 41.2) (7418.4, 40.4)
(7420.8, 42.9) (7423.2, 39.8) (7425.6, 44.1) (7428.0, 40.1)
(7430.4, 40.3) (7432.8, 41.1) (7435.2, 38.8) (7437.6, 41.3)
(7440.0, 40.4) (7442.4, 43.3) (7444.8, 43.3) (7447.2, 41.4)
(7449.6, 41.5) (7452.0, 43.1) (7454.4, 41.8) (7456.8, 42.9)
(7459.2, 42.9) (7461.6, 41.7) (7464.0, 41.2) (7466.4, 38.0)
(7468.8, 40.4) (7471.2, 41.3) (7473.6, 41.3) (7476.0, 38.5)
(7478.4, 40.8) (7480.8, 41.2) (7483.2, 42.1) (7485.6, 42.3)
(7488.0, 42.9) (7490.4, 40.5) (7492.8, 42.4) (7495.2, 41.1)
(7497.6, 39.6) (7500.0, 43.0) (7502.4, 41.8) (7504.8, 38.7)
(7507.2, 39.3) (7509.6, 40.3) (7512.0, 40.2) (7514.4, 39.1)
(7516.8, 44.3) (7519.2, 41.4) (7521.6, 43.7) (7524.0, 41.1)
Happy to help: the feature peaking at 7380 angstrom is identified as [N II] 6583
